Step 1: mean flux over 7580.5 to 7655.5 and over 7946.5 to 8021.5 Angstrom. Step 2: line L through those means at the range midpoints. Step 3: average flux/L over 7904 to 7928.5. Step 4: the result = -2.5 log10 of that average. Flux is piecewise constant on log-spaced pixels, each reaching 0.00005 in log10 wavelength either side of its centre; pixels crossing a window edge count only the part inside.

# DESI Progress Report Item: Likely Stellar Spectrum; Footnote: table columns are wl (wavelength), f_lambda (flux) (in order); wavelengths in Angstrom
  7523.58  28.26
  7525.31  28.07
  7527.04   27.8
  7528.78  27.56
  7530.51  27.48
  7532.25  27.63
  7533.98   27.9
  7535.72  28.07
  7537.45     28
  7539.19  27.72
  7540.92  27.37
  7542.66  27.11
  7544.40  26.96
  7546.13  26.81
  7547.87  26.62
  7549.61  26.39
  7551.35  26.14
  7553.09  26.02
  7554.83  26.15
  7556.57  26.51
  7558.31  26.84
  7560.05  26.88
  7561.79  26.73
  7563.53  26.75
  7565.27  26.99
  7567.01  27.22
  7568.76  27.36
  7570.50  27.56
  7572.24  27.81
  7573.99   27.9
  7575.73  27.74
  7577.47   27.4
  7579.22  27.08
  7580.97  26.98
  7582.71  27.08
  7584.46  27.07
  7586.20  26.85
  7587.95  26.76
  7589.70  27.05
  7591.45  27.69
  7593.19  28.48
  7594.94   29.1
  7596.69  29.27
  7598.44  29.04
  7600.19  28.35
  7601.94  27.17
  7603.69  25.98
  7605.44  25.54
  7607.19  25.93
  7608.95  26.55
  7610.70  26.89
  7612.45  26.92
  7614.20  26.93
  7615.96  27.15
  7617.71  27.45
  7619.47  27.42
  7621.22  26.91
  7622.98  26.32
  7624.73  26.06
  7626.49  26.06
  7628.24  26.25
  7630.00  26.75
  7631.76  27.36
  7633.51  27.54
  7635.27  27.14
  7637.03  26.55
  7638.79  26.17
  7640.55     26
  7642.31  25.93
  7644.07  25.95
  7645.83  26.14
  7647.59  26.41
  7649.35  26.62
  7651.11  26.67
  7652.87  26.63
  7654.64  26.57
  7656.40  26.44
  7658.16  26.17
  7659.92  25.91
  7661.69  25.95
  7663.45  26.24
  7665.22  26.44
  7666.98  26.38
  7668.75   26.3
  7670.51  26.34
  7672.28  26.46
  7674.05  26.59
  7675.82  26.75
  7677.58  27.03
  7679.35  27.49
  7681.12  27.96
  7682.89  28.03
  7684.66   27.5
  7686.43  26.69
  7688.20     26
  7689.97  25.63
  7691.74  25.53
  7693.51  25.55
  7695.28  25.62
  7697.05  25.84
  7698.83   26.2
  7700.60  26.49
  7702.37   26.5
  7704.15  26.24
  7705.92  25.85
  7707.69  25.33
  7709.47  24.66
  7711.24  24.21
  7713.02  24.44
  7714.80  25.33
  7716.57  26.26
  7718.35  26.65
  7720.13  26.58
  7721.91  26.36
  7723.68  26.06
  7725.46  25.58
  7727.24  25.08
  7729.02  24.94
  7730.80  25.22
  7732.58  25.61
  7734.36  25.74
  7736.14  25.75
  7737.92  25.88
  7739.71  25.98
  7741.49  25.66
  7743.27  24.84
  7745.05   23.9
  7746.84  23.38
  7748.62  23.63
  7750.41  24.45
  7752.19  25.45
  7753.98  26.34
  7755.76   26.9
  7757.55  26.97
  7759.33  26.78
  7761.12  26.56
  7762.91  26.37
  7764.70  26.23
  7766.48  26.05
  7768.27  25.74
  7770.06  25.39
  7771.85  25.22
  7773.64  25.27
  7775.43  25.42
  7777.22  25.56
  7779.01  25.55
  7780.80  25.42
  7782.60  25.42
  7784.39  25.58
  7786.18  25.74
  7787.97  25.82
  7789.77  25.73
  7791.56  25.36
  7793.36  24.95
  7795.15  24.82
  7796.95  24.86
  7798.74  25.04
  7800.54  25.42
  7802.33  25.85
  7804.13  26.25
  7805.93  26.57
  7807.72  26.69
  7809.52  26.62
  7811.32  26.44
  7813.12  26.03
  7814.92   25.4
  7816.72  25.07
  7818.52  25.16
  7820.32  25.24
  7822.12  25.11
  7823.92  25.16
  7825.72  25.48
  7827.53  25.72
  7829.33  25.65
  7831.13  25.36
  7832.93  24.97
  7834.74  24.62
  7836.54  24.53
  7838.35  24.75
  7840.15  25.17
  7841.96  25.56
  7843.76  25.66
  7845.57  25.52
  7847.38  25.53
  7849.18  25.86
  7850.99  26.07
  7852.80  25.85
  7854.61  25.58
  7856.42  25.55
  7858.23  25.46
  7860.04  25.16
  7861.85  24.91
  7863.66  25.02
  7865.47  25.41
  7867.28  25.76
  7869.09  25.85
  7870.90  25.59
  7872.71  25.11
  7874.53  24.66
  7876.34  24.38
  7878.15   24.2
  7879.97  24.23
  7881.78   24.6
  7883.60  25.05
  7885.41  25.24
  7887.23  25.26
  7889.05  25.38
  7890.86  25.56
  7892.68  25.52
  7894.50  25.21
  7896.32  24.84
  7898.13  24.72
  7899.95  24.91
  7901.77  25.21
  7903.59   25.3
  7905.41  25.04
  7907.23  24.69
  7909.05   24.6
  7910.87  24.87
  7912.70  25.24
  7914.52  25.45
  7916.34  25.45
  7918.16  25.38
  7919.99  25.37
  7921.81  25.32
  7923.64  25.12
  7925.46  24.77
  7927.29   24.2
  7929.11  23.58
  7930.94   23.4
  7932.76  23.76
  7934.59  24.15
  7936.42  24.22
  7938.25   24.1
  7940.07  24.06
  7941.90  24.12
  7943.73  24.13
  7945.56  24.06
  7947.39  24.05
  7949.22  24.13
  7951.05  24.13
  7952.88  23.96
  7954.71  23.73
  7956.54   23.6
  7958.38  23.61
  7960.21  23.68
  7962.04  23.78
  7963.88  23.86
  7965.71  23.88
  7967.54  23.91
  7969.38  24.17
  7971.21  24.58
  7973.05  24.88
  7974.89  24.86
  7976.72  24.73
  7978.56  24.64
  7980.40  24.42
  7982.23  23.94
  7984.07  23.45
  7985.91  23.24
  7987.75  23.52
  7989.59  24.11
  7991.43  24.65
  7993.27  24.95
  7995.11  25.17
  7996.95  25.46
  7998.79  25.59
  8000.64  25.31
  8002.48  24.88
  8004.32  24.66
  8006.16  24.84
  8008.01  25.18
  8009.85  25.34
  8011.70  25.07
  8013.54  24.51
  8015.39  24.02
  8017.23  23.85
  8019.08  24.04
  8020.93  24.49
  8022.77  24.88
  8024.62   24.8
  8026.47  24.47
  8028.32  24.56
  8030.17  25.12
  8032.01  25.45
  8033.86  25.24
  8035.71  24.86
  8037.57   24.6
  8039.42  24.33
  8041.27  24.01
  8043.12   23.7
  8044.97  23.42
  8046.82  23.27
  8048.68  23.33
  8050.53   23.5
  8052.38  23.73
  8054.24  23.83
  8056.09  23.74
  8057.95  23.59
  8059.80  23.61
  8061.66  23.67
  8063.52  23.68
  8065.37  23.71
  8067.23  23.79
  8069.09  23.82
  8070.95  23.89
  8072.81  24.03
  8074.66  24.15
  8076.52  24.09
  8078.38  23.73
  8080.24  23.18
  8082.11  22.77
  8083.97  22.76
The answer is -0.01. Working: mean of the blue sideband 26.9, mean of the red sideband 24.4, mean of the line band 25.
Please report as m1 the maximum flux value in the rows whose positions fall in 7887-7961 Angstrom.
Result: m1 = 25.56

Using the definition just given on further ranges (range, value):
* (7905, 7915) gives 25.45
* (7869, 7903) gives 25.85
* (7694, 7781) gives 26.97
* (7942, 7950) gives 24.13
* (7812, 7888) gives 26.07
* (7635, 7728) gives 28.03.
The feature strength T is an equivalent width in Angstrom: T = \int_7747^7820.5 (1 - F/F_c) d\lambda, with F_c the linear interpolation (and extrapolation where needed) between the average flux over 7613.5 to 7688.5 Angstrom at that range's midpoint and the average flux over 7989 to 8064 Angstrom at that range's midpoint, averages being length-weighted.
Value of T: 0.5 Angstrom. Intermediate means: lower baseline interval 26.6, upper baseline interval 24.4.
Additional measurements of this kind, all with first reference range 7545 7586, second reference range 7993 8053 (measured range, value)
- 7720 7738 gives 0.3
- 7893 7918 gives 0.1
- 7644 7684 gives -0.2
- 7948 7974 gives 0.9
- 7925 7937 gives 0.5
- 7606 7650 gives 0.0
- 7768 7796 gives 0.4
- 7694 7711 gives 0.3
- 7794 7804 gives 0.2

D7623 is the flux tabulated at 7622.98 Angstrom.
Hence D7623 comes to 26.32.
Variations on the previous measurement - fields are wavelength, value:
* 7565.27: 26.99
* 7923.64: 25.12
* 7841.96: 25.56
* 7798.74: 25.04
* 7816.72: 25.07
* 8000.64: 25.31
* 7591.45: 27.69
